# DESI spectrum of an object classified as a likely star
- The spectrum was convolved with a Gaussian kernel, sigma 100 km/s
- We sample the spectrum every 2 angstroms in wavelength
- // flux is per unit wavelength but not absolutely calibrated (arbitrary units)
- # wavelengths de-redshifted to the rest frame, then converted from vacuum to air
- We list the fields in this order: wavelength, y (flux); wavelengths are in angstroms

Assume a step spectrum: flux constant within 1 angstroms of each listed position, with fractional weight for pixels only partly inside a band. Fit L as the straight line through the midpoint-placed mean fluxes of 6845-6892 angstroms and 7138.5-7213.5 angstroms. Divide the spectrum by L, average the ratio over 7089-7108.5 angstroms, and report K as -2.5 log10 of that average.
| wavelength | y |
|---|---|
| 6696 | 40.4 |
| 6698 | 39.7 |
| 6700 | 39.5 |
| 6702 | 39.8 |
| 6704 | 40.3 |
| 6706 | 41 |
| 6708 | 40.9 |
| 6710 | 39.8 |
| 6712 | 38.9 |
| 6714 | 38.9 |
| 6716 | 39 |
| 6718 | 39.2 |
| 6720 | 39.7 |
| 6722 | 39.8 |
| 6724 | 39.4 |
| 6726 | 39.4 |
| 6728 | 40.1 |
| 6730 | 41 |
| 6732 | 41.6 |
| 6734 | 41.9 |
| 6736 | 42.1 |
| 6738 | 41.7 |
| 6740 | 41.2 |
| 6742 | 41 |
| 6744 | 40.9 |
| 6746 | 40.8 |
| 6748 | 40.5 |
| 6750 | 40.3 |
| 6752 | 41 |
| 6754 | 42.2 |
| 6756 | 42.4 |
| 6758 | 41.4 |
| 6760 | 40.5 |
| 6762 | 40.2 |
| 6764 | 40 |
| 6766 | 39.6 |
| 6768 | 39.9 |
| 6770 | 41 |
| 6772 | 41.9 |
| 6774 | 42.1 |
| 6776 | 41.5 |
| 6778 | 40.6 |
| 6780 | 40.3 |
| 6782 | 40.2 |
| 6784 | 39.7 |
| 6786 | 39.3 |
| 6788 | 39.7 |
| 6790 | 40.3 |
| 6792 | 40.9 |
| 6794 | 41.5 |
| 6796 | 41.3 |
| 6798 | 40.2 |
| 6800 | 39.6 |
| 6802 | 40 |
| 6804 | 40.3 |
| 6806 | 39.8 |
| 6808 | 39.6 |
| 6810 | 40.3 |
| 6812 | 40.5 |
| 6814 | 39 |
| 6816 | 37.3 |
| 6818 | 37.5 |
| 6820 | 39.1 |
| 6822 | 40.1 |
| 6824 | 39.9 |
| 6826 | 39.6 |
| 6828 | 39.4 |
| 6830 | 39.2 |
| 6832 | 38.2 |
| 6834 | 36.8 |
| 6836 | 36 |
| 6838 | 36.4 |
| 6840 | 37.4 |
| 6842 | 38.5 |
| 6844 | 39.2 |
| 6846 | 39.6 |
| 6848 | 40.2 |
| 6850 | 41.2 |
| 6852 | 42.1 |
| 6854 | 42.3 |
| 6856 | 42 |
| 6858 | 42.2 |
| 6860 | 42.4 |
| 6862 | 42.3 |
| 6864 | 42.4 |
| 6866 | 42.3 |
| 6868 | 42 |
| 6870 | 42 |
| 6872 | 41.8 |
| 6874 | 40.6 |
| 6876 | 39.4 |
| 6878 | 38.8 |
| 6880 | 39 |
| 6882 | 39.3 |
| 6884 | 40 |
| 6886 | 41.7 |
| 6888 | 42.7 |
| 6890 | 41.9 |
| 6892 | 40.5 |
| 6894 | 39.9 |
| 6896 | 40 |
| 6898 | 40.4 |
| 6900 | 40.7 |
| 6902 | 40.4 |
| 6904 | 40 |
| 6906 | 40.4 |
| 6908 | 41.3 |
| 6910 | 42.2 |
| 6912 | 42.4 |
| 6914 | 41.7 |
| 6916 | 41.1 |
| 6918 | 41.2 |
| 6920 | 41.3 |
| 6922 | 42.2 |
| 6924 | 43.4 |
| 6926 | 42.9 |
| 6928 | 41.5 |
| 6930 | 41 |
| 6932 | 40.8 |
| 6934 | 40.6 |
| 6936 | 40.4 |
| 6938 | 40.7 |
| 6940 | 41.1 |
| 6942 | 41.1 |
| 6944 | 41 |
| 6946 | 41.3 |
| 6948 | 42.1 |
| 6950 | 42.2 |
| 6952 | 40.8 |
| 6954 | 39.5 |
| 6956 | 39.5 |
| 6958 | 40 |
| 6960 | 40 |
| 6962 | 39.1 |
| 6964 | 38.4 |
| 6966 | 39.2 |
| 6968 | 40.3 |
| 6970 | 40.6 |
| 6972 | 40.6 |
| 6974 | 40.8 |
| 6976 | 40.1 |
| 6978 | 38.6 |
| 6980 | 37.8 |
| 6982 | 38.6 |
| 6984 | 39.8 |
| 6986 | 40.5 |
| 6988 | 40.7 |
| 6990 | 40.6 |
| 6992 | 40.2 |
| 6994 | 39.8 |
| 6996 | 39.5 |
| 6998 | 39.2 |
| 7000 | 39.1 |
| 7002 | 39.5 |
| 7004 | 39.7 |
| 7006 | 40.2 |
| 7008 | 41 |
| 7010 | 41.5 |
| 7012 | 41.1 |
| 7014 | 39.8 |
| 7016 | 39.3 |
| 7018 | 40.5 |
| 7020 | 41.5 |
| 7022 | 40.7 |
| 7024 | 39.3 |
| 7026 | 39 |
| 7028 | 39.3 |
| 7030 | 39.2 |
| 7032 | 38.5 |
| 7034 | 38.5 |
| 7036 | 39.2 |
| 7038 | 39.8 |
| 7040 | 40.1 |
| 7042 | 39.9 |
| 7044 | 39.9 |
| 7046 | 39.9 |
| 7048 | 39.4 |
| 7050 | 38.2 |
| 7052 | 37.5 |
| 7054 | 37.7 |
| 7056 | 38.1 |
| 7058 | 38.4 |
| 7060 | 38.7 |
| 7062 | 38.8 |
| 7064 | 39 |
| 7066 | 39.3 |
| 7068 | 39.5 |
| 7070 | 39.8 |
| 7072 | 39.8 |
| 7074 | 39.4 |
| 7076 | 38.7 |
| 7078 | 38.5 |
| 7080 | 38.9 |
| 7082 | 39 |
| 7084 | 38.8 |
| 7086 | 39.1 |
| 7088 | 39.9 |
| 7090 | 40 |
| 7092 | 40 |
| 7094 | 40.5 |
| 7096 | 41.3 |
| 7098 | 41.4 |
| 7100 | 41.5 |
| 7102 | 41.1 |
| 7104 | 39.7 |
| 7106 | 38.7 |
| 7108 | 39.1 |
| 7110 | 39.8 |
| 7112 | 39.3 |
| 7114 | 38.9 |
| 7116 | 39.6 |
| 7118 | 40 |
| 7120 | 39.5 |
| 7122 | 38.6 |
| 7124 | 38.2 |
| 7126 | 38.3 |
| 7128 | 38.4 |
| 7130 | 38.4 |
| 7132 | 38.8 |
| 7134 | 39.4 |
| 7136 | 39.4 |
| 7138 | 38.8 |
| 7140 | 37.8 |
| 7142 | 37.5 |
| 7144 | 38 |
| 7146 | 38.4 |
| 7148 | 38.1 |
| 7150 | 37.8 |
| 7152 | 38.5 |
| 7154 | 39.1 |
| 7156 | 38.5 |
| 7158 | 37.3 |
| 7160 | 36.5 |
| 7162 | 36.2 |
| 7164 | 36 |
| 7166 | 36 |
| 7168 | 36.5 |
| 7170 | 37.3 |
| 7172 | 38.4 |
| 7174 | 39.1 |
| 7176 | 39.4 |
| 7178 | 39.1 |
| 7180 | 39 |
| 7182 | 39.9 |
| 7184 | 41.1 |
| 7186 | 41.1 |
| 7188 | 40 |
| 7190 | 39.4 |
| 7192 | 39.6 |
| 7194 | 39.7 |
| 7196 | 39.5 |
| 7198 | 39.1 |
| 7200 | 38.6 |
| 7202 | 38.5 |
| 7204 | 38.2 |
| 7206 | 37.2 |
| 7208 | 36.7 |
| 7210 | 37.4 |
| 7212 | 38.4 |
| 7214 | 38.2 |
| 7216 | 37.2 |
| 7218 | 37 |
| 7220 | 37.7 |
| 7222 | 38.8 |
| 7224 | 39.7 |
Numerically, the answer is -0.04 mag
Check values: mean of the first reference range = 41.2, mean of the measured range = 40.4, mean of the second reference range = 38.4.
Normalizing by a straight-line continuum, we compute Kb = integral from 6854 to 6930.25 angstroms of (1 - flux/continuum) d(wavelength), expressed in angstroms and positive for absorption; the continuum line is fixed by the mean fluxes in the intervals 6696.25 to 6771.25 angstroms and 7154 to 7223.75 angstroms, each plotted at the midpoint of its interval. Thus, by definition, -3.0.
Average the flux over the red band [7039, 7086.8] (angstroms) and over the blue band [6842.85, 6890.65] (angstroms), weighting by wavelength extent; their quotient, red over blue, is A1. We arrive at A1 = 0.95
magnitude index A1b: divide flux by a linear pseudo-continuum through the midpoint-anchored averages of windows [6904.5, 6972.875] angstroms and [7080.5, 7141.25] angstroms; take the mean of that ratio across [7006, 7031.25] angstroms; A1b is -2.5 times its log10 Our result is 0.002 mag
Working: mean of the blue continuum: 40.9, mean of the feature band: 40.2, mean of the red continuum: 39.4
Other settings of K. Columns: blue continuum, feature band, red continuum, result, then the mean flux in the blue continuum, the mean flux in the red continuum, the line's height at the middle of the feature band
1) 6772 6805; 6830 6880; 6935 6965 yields 0.01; 40.5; 40.5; 40.5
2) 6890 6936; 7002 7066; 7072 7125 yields 0.02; 41.2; 39.6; 40.1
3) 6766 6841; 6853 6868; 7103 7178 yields -0.08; 39.6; 38.4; 39.4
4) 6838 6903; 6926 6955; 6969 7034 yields -0.02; 40.7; 39.9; 40.3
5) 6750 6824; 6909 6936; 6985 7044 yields -0.04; 40.3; 39.9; 40.1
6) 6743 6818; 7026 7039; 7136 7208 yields 0.00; 40.4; 38.4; 39.1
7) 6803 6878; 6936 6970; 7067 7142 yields -0.02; 40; 39.4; 39.7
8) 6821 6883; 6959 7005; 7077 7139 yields 0.00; 40.1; 39.4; 39.8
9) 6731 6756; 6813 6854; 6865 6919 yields 0.06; 41.3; 40.9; 41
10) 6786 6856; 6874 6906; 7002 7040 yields -0.02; 39.5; 39.9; 39.7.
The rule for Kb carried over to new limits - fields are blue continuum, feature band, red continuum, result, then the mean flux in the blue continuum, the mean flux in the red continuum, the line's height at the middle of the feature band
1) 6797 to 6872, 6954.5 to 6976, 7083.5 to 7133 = -0.05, 39.9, 39.6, 39.8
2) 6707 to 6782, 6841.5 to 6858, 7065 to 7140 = -0.22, 40.6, 39.4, 40.3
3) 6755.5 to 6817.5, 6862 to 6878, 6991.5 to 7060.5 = -0.54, 40.3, 39.5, 40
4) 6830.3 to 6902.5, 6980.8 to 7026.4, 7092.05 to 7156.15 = -0.39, 40.3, 39.2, 39.7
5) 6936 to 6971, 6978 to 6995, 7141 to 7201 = 0.18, 40.4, 38.5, 40.1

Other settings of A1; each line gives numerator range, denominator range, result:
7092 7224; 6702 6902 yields 0.96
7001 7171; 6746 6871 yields 0.97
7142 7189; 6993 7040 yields 0.96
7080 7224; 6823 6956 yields 0.95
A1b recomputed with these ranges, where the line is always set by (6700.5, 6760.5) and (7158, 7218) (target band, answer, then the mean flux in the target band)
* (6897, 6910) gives -0.03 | 40.7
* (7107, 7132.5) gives -0.01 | 39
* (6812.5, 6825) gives 0.03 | 38.9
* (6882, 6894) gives -0.03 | 41.1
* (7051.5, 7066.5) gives 0.01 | 38.4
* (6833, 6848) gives 0.06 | 37.9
